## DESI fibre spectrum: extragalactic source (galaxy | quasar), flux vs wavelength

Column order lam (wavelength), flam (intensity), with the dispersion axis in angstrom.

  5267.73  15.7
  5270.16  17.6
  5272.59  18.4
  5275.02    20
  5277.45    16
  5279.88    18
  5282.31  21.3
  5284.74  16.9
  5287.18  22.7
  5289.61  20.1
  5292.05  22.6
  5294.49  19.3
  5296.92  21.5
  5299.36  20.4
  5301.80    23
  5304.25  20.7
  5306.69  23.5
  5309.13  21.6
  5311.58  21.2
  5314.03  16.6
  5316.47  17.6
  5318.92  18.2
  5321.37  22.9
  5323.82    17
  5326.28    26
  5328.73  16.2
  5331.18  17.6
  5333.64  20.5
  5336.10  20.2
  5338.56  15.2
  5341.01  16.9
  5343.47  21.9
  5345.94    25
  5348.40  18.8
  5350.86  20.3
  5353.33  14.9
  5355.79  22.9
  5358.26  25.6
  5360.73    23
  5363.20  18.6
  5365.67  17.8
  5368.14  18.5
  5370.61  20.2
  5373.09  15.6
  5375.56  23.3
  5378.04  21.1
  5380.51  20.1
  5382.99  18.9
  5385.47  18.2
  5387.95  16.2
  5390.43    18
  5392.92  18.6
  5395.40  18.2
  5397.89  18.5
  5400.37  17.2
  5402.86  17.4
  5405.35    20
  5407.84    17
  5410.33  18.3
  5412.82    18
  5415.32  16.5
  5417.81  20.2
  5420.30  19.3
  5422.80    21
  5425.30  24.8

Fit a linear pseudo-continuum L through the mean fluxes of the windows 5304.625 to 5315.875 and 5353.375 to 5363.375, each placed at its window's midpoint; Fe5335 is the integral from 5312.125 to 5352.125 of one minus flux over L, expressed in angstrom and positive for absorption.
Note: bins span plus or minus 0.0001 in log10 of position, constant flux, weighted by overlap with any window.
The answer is 3.34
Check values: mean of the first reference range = 20.6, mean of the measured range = 19.5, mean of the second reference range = 22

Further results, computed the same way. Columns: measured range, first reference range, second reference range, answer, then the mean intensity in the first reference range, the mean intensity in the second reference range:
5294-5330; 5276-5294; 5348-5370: -1.1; 19.6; 20.1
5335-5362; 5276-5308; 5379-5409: -1.7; 20.5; 18.2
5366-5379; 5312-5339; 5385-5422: -0.7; 19.1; 18.1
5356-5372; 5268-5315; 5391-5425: -1.3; 20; 18.6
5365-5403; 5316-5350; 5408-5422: 0.5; 19.6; 18.4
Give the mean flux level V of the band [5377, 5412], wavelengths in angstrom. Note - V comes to 18.4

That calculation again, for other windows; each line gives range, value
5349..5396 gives 19.5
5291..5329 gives 20.6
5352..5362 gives 21.6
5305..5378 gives 19.9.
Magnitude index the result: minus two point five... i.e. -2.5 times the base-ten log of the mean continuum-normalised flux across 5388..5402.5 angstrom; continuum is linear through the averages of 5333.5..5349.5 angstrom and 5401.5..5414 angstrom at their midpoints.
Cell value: 0.03 mag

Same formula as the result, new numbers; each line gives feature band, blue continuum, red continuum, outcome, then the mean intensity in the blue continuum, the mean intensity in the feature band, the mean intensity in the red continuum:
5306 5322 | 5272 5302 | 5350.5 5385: 0.00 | 20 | 20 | 20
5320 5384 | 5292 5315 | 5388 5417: -0.03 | 21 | 20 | 17.9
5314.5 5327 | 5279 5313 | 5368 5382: 0.04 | 20.9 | 19.9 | 19.9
